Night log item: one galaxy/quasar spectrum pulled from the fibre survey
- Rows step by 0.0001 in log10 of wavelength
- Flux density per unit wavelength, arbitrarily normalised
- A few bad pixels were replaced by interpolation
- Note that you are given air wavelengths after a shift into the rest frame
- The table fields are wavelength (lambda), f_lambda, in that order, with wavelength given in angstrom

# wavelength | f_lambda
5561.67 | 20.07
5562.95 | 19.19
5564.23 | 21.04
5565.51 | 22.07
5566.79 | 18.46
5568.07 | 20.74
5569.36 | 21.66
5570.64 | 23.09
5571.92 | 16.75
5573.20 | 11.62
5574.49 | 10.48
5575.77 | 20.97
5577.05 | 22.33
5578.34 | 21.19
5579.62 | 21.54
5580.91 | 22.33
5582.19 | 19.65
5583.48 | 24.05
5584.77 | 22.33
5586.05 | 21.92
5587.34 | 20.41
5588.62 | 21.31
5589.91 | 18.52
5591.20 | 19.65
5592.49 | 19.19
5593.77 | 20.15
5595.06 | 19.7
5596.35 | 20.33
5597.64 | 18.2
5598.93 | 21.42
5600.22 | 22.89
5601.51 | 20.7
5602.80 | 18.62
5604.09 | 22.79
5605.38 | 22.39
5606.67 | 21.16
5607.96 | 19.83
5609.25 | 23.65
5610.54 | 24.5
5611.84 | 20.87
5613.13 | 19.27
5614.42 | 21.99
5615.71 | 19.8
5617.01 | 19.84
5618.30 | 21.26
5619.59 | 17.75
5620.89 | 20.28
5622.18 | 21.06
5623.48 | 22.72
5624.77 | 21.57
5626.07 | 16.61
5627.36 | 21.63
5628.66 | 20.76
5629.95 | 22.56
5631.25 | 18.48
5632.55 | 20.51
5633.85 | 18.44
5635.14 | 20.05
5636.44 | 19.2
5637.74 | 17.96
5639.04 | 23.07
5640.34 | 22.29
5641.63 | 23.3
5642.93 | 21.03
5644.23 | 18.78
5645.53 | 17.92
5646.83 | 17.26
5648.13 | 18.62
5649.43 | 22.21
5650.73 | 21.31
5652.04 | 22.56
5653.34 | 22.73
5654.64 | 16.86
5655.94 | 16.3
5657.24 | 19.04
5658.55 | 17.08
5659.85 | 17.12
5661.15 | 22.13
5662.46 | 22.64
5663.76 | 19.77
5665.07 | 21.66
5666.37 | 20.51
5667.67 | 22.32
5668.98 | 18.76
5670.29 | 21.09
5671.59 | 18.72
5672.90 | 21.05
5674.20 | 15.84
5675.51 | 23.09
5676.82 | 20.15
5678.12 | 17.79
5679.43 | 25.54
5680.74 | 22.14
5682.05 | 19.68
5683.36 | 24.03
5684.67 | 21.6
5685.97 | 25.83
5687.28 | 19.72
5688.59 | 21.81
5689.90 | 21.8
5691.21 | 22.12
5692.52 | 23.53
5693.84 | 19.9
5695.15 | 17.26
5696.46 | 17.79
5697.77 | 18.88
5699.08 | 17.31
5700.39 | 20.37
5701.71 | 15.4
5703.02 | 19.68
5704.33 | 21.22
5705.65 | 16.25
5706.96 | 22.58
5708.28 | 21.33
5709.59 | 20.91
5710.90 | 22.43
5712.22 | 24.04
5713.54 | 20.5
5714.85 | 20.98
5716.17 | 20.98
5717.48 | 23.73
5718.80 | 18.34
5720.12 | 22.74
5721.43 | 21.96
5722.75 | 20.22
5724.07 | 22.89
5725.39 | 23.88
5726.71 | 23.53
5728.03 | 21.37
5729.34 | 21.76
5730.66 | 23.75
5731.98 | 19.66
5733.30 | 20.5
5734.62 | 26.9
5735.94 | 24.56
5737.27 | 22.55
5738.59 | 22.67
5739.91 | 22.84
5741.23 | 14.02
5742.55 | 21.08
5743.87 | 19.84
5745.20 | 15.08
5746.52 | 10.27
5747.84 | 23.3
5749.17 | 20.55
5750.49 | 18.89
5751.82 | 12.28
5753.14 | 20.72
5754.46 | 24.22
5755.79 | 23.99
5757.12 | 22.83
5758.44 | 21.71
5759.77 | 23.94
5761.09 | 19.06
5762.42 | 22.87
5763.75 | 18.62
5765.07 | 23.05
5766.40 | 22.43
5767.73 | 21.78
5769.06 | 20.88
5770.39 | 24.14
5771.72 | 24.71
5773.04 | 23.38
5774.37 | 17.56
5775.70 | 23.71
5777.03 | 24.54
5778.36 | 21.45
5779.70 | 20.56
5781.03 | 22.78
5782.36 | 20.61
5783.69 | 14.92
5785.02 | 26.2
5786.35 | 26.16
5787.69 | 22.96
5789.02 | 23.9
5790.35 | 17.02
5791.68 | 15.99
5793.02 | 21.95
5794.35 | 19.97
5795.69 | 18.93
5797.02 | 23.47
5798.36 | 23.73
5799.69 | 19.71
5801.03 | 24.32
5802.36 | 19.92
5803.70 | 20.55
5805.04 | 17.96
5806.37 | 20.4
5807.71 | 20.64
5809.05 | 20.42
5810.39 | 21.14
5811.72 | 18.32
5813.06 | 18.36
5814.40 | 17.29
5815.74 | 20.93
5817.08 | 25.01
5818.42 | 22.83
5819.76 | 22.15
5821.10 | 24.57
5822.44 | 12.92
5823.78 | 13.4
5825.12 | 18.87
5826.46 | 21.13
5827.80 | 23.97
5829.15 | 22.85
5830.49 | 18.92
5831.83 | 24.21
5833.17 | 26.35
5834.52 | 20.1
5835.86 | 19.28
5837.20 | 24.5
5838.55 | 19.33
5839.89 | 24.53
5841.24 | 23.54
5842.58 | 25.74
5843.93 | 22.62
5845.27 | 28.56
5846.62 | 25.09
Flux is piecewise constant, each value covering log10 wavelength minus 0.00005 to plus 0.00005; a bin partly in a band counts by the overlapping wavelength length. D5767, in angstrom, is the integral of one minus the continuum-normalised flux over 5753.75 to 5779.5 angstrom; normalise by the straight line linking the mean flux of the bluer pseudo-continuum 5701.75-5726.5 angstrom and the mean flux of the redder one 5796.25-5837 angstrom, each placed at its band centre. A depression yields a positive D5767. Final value -1.6 angstrom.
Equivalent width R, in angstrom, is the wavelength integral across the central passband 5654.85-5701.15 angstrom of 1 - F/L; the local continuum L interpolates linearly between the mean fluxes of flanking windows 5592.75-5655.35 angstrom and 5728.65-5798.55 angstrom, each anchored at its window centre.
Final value 1.0 angstrom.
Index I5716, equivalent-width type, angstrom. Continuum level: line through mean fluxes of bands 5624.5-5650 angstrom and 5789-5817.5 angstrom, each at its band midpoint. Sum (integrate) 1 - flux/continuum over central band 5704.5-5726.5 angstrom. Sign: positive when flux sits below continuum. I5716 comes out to -1.4 angstrom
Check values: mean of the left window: 20.1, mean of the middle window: 21.5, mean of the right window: 20.3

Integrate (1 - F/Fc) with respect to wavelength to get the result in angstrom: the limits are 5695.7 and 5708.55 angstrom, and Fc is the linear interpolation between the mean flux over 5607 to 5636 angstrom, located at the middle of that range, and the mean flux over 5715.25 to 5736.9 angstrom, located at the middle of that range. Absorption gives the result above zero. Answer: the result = 1.70 angstrom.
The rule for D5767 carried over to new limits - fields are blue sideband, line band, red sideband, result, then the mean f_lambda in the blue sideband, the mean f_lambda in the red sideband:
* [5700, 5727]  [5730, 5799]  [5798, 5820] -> -1.0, 21.1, 20.7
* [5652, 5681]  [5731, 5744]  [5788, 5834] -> -0.8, 20.1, 20.7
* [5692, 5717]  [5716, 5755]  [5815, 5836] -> -0.9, 20.1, 21.1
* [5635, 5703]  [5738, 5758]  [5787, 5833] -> 0.9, 20.3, 20.6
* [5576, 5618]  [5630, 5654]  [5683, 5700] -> 0.6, 21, 20.8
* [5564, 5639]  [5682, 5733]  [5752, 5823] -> -0.4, 20.4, 21.3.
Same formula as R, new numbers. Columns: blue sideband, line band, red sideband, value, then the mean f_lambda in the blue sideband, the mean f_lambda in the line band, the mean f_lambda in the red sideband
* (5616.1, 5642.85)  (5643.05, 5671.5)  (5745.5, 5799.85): 1.1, 20.5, 19.8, 21.2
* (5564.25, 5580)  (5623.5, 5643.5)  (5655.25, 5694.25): -0.4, 19.3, 20.6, 20.8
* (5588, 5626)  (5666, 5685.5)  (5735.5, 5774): -0.1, 20.7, 20.9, 20.9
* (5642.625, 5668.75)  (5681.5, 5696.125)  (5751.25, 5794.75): -0.8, 19.9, 21.5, 21.6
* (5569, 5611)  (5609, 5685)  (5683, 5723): 0.7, 20.4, 20.4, 20.8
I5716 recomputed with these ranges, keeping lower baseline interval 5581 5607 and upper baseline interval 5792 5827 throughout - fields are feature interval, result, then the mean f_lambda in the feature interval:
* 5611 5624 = 0.1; 20.5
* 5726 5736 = -1.1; 22.7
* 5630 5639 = 0.5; 19.6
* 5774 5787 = -1.0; 21.9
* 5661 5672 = -0.1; 20.8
